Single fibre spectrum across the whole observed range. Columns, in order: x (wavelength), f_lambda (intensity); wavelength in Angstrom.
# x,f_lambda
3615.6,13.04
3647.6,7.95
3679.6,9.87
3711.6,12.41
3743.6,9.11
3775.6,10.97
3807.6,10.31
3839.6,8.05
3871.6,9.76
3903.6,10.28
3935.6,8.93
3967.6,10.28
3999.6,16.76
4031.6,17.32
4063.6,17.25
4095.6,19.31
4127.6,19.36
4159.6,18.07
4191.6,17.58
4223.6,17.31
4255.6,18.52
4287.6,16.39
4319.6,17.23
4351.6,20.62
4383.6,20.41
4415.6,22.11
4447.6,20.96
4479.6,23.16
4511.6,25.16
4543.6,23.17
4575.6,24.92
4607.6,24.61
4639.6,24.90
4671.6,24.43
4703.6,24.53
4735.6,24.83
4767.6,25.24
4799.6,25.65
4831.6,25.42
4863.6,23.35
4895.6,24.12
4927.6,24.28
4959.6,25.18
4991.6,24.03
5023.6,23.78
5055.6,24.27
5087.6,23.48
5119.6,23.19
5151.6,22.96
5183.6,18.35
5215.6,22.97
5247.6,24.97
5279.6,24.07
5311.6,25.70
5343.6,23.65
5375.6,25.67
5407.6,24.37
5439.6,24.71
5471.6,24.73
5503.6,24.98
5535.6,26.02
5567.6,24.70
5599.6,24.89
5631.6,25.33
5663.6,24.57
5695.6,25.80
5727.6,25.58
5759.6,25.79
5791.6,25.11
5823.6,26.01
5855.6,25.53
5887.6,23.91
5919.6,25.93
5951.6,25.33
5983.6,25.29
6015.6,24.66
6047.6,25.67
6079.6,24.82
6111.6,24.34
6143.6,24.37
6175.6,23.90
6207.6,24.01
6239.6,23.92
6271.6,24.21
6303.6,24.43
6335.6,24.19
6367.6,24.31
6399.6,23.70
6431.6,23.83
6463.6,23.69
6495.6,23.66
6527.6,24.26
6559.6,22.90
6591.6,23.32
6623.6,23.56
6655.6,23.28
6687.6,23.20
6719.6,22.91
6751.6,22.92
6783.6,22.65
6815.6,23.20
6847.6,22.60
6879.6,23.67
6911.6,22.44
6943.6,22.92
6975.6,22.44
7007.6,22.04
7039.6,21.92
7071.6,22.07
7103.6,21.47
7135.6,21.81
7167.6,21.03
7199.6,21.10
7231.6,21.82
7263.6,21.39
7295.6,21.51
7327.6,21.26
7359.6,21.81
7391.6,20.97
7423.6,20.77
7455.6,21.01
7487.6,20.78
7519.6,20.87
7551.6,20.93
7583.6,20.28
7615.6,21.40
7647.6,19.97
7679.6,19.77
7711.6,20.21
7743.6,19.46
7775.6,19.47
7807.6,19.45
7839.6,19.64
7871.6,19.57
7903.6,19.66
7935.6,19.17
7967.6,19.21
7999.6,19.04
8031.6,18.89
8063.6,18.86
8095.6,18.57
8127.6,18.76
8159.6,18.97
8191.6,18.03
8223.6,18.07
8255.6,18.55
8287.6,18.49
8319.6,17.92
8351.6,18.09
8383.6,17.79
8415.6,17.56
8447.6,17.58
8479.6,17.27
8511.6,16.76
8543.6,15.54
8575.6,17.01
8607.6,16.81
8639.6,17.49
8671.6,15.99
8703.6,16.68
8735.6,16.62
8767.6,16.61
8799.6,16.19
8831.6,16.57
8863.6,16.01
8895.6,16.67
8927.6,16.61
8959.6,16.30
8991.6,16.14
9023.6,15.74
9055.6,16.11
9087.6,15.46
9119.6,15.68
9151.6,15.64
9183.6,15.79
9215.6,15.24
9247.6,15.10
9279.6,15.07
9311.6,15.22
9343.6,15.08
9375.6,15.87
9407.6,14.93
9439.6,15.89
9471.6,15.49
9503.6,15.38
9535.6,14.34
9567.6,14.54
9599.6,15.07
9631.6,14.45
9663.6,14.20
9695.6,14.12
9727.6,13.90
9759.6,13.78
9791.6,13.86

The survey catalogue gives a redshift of 0.00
